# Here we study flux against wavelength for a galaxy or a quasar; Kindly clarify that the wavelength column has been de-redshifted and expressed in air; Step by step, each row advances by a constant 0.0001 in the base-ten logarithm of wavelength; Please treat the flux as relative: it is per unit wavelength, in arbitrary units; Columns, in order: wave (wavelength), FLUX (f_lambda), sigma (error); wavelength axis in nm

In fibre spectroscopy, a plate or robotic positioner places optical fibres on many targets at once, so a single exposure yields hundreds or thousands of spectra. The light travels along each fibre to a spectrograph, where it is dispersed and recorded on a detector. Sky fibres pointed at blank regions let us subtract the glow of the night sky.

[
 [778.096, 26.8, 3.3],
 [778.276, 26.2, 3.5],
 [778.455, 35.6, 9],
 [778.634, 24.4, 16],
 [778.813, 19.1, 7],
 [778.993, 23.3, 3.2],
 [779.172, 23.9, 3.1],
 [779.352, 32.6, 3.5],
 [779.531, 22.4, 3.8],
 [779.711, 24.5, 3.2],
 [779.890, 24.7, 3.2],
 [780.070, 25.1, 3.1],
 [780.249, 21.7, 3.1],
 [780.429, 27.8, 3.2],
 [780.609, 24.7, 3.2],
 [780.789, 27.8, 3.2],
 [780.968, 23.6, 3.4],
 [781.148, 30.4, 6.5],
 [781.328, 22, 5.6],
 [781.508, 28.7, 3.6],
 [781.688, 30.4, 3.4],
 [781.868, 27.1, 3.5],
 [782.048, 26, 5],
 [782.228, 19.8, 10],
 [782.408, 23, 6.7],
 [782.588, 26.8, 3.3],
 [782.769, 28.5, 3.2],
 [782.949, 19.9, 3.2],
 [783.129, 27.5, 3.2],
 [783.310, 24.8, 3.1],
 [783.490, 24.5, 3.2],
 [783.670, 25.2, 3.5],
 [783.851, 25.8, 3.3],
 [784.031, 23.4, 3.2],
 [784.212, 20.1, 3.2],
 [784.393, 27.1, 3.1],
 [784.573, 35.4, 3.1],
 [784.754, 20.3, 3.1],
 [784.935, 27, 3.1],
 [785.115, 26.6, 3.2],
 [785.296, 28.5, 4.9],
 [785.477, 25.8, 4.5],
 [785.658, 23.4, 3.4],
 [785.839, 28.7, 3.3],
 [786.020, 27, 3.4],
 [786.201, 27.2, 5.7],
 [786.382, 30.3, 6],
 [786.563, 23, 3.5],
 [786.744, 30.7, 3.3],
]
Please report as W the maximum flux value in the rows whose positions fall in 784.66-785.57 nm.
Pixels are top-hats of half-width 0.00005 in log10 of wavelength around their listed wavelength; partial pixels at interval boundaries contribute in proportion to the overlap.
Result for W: 28.5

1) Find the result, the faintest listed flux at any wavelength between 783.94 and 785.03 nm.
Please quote 20.1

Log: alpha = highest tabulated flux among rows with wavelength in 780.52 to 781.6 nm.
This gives 30.4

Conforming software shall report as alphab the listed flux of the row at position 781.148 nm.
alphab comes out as 30.4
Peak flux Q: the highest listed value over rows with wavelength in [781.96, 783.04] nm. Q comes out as 28.5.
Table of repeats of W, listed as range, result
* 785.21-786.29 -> 28.7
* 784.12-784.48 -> 27.1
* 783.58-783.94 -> 25.8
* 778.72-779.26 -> 23.9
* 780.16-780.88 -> 27.8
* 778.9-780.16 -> 32.6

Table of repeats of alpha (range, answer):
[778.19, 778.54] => 35.6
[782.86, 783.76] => 27.5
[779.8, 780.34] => 25.1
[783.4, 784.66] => 35.4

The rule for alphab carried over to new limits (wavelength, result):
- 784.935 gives 27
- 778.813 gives 19.1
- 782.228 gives 19.8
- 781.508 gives 28.7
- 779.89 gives 24.7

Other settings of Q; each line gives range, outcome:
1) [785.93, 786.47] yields 30.3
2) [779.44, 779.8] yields 24.5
